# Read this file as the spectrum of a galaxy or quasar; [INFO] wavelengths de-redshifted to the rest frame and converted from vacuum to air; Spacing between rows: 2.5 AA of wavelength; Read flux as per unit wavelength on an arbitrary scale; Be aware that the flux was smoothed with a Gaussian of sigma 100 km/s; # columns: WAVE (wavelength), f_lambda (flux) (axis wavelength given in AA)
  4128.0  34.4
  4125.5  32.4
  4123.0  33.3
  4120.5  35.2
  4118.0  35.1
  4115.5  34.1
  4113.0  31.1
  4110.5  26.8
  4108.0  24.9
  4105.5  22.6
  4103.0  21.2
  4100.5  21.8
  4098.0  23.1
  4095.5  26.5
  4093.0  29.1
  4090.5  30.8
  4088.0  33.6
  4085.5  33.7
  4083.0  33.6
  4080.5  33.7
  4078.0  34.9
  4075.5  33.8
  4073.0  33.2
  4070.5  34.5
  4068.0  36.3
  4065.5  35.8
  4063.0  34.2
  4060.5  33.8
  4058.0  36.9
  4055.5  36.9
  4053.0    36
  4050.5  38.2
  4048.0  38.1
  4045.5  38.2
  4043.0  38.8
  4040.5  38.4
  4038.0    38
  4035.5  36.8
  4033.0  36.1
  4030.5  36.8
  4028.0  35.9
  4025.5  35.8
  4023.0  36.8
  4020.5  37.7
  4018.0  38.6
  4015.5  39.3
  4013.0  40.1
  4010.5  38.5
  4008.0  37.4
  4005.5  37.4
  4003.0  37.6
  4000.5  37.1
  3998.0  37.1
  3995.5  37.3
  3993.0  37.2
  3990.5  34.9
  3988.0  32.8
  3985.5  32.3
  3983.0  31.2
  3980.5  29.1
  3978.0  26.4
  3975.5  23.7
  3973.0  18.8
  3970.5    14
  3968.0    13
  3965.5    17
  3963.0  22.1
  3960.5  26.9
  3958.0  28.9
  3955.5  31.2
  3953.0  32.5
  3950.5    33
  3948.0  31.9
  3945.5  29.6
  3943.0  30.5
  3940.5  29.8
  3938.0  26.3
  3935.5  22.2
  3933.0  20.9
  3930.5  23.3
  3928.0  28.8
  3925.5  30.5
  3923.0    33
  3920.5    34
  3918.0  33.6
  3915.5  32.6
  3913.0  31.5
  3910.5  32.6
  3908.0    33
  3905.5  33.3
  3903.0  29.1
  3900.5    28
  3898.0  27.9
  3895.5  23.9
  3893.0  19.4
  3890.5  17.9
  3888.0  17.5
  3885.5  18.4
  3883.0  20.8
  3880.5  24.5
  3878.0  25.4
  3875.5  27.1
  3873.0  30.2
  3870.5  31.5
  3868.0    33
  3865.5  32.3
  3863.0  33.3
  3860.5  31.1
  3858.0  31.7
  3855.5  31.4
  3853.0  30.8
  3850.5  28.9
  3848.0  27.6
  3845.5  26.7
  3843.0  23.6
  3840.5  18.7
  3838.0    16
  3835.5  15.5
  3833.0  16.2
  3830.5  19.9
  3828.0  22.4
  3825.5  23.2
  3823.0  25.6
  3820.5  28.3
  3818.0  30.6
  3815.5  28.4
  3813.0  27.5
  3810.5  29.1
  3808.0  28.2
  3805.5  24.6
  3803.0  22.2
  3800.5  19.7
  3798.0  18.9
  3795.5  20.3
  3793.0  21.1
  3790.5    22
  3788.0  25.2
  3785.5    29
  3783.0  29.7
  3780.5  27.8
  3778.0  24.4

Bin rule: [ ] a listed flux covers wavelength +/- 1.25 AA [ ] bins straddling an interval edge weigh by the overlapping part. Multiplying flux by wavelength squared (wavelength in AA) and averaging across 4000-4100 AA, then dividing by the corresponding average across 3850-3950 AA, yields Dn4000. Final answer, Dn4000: 1.3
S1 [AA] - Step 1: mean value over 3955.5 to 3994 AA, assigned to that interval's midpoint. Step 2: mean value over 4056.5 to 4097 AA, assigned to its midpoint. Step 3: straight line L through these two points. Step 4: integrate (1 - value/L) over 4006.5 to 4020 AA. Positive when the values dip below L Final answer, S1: -4.7 AA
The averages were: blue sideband 26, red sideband 33.4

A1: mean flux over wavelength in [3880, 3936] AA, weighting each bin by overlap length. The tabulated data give 26.9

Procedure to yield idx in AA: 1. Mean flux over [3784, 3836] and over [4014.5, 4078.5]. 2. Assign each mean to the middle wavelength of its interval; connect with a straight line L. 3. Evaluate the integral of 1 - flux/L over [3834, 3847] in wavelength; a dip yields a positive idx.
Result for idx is 2.7 AA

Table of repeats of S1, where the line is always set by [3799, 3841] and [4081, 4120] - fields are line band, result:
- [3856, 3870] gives -4.63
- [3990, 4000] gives -3.76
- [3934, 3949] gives -1.46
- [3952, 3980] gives 3.14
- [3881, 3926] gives -4.50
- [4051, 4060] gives -2.78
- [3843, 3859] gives -3.38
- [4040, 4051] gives -4.23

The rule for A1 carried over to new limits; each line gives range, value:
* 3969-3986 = 24.6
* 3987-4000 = 36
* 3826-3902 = 25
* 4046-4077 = 35.7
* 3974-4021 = 34.9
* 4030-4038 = 36.8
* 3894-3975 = 27.6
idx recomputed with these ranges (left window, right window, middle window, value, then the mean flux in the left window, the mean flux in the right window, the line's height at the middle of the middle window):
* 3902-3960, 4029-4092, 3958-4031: 2.7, 30.1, 35.6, 32.8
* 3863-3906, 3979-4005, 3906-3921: -2.4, 26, 34.7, 28.3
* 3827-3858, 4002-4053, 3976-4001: 1.2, 23.5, 37.7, 34.7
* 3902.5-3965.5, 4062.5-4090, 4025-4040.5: -1.9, 29.4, 34.2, 32.7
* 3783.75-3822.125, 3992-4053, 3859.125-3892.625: 3.3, 25.1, 37.6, 29.2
